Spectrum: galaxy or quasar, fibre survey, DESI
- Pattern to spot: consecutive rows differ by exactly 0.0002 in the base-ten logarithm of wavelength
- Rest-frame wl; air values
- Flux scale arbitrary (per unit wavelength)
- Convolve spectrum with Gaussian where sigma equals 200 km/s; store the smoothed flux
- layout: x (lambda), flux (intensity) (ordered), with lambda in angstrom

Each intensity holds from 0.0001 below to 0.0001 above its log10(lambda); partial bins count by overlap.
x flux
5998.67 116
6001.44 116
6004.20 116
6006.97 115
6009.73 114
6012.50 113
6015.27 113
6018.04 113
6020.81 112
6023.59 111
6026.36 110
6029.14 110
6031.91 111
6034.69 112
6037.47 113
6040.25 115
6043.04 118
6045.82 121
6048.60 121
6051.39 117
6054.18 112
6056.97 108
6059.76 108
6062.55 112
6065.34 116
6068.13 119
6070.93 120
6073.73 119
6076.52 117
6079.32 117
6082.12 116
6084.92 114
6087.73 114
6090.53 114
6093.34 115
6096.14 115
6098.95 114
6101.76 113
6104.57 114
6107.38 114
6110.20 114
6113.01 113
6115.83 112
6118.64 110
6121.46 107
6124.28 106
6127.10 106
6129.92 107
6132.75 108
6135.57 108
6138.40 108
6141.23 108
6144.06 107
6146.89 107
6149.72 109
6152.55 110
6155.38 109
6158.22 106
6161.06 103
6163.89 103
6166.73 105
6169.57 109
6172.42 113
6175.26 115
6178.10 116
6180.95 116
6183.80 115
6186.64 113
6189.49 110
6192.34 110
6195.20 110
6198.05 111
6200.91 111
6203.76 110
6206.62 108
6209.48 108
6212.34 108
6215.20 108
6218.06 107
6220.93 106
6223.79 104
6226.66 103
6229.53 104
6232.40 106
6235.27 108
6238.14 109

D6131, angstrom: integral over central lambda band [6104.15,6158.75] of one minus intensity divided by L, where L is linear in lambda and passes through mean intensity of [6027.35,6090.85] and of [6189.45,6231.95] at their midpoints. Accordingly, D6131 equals 1.2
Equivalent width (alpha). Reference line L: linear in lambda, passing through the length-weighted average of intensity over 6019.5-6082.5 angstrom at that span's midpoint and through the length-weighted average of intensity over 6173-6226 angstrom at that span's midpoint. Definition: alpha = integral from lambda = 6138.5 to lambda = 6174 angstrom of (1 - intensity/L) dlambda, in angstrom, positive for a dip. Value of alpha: 1.3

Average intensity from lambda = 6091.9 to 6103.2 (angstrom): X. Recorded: 114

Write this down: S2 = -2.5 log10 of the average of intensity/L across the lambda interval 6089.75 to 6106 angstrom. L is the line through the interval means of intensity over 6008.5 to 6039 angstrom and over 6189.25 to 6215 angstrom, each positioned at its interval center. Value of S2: -0.03 mag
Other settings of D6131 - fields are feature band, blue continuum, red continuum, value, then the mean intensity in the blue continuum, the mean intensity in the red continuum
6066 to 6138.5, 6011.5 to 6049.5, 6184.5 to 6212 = -0.5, 114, 110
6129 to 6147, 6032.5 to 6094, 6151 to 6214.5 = 0.7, 115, 110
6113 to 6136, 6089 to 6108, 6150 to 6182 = 0.8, 114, 109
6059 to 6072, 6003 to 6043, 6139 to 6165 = -0.5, 113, 107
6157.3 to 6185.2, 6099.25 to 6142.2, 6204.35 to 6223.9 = -0.4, 110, 107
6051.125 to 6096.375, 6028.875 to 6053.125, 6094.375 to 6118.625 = -0.1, 116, 113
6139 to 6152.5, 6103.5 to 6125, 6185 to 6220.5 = 0.3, 111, 109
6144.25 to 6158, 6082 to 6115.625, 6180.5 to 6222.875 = 0.4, 114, 110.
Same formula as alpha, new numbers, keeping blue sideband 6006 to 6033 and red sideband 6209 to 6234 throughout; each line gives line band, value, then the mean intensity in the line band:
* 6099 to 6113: -0.53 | 114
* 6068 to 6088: -1.20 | 117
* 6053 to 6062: 0.12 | 110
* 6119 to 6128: 0.18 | 107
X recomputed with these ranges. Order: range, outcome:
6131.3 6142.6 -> 108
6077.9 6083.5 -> 116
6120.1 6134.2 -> 107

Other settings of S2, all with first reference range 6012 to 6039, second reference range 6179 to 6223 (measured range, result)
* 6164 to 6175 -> 0.01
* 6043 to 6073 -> -0.04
